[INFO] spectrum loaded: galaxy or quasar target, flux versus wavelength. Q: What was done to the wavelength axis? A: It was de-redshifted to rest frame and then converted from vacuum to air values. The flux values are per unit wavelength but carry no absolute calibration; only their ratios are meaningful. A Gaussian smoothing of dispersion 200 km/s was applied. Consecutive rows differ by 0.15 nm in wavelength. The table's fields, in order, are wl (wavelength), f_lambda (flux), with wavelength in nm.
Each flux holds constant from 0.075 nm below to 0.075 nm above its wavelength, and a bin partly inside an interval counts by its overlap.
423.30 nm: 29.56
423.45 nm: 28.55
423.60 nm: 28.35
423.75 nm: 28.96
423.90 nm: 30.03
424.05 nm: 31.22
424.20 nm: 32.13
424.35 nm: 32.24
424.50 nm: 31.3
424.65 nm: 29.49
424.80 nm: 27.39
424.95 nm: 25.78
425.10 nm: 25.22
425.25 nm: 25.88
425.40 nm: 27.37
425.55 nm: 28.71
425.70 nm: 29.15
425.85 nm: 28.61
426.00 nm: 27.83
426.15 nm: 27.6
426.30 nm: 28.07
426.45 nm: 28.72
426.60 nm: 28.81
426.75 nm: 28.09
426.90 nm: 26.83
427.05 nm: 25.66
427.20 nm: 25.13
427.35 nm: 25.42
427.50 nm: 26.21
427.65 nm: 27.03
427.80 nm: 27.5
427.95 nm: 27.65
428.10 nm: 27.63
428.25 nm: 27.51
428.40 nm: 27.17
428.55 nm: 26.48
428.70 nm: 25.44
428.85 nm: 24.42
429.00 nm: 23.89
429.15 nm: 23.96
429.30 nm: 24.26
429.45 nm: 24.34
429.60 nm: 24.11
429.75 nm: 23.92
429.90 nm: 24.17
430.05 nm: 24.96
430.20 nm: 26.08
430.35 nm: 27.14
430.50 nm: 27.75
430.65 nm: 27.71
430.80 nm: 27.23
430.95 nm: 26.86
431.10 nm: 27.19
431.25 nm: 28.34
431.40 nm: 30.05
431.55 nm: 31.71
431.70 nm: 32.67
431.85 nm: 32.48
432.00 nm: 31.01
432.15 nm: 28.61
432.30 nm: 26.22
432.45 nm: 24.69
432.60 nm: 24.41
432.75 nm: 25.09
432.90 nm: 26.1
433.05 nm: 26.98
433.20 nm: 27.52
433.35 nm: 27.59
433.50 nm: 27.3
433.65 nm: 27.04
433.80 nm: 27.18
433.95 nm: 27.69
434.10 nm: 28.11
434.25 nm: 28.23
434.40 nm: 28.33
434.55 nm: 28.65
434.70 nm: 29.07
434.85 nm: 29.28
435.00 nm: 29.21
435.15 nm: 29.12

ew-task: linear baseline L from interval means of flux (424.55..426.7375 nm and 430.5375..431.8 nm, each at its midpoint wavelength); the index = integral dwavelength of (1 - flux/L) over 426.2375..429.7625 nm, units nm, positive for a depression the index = 0.261 nm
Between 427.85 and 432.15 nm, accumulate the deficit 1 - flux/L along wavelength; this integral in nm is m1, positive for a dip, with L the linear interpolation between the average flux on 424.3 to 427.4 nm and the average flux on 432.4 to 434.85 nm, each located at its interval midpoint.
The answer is 0.07 nm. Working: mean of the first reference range 27.8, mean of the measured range 27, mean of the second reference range 27.2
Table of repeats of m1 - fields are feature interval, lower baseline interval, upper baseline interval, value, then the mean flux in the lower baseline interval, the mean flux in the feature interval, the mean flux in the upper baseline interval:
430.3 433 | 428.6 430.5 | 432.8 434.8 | -0.19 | 24.9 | 28.1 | 27.7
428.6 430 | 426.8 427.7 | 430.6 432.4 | 0.16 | 26.1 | 24.3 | 29.1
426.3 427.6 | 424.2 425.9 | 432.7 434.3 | 0.06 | 28.5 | 26.9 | 27.2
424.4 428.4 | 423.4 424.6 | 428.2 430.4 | 0.07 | 30.4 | 27.5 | 25.1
